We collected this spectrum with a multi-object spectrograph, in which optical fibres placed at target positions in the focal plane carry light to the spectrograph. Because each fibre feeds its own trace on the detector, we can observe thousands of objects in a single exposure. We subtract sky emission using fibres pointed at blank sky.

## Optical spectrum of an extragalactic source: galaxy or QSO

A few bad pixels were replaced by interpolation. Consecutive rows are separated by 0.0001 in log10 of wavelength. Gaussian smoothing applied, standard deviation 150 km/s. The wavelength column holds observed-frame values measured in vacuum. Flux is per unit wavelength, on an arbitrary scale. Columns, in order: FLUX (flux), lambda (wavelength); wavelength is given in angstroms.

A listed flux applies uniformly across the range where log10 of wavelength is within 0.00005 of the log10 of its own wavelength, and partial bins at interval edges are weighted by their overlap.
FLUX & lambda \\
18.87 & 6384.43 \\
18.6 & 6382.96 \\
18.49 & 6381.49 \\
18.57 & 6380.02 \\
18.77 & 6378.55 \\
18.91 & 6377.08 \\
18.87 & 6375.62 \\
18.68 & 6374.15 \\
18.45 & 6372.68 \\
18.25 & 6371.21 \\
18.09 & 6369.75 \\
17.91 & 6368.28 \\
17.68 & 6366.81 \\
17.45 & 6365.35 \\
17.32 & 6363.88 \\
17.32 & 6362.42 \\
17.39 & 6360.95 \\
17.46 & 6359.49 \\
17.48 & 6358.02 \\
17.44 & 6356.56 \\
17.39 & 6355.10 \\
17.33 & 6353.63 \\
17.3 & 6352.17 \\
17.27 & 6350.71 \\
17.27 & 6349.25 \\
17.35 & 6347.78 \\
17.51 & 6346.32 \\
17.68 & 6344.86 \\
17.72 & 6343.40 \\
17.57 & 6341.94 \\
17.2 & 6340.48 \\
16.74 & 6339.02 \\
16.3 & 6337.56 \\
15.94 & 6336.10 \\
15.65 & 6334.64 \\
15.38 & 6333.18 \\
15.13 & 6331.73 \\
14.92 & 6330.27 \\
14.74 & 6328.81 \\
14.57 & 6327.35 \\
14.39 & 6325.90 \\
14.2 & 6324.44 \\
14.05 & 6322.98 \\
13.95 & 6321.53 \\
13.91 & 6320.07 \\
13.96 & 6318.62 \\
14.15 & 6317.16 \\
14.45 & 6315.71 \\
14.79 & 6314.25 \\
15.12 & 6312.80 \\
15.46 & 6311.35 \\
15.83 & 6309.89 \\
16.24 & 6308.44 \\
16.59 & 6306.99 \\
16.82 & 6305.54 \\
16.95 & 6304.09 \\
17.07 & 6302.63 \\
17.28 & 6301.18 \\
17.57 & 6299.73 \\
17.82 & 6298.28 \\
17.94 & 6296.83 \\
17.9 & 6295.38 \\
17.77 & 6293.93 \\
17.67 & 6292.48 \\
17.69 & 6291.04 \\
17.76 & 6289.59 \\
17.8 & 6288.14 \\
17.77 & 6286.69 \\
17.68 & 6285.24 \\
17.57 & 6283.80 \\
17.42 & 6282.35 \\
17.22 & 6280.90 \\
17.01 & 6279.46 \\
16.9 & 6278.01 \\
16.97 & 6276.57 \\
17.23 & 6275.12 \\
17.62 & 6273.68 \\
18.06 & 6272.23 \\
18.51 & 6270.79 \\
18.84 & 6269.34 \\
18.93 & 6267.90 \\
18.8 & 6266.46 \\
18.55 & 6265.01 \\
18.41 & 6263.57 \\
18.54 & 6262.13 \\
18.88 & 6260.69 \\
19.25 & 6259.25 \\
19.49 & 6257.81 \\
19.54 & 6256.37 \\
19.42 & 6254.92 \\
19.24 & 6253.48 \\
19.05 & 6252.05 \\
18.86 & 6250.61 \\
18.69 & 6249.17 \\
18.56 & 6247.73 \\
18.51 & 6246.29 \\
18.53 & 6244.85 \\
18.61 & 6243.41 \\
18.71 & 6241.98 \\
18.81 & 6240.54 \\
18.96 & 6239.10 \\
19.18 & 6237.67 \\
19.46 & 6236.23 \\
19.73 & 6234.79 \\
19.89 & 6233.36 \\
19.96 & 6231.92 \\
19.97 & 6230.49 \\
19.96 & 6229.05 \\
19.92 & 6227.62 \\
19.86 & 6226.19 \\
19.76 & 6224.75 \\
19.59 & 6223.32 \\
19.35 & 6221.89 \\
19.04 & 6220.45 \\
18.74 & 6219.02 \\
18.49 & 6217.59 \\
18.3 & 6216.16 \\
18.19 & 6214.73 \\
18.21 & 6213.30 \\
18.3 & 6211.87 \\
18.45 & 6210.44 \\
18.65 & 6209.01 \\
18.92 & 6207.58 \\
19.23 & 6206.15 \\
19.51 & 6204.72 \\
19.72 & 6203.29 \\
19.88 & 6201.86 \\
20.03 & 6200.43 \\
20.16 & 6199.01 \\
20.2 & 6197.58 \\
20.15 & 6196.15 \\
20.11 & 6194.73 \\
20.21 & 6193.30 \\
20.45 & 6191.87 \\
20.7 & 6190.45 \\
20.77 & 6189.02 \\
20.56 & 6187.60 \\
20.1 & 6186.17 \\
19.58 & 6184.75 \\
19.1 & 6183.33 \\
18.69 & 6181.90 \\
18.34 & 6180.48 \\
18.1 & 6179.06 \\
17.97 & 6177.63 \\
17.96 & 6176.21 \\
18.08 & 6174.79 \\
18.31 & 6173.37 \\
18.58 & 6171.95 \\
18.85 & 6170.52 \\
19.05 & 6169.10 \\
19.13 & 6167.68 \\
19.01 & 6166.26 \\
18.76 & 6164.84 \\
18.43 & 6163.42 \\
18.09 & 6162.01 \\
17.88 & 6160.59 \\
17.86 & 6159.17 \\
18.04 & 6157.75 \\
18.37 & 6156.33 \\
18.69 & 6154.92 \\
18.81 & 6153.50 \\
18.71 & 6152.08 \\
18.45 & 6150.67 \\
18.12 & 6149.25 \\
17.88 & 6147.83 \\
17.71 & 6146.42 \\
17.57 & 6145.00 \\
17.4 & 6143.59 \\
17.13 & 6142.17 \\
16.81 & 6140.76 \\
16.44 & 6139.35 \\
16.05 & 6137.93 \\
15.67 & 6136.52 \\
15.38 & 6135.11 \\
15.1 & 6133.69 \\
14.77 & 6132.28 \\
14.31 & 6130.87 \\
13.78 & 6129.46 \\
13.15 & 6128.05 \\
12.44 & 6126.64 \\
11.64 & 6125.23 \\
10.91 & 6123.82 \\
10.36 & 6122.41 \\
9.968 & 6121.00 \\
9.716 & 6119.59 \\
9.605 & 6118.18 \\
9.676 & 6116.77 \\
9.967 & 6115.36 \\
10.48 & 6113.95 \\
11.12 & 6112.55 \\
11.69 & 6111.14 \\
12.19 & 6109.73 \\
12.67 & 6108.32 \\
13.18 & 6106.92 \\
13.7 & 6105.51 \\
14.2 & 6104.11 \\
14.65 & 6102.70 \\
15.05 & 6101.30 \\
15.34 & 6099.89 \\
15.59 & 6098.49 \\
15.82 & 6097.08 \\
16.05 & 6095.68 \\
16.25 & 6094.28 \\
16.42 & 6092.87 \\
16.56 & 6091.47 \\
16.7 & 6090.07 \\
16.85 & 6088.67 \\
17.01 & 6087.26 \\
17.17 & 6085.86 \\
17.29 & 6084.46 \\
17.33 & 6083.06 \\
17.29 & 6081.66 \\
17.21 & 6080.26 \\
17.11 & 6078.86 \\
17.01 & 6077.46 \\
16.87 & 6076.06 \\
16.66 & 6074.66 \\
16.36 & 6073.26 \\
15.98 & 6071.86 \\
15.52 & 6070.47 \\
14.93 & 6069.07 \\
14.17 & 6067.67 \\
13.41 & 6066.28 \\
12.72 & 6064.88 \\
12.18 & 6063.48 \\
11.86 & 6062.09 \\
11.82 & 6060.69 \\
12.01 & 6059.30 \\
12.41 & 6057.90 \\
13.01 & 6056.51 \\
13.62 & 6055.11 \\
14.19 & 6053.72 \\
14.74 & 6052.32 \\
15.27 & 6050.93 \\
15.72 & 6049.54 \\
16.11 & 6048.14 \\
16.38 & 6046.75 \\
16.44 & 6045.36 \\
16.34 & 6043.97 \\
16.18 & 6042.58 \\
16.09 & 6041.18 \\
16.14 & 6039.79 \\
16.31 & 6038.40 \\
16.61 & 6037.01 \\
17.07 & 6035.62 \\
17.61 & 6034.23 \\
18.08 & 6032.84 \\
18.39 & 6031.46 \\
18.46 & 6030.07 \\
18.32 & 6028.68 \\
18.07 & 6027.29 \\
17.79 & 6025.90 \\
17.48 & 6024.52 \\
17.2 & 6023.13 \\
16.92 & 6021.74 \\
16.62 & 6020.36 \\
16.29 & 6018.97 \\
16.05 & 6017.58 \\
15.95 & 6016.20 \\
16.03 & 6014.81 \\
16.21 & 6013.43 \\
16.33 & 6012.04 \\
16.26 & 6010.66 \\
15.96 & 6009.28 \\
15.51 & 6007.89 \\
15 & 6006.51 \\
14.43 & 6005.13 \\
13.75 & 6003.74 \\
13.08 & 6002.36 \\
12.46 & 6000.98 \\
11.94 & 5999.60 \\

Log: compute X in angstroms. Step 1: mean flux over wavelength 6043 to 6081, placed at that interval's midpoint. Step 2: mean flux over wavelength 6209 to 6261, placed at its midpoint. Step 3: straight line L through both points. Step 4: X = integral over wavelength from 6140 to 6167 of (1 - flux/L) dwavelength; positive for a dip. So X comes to -1.6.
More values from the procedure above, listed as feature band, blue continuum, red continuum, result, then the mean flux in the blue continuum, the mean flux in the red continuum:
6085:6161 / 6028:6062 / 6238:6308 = 7.2 angstroms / 15.6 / 18.1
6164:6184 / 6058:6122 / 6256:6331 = -4.2 angstroms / 14.3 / 16.9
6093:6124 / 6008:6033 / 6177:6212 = 9.3 angstroms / 17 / 19.5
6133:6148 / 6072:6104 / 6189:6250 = 0.8 angstroms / 16.4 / 19.3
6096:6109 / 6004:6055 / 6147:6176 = 2.2 angstroms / 16.4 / 18.4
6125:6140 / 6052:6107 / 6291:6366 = 0.9 angstroms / 15.2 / 16.4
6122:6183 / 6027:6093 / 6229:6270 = 1.7 angstroms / 15.8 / 19.1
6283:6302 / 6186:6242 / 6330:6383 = 0.7 angstroms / 19.5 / 17.4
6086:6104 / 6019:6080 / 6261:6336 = -0.1 angstroms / 15.7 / 16.6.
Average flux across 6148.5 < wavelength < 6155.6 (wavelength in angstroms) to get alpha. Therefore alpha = 18.5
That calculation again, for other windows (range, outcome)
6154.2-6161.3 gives 18.2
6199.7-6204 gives 19.9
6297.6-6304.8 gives 17.3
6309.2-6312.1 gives 15.6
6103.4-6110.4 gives 13.2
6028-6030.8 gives 18.4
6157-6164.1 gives 18.1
